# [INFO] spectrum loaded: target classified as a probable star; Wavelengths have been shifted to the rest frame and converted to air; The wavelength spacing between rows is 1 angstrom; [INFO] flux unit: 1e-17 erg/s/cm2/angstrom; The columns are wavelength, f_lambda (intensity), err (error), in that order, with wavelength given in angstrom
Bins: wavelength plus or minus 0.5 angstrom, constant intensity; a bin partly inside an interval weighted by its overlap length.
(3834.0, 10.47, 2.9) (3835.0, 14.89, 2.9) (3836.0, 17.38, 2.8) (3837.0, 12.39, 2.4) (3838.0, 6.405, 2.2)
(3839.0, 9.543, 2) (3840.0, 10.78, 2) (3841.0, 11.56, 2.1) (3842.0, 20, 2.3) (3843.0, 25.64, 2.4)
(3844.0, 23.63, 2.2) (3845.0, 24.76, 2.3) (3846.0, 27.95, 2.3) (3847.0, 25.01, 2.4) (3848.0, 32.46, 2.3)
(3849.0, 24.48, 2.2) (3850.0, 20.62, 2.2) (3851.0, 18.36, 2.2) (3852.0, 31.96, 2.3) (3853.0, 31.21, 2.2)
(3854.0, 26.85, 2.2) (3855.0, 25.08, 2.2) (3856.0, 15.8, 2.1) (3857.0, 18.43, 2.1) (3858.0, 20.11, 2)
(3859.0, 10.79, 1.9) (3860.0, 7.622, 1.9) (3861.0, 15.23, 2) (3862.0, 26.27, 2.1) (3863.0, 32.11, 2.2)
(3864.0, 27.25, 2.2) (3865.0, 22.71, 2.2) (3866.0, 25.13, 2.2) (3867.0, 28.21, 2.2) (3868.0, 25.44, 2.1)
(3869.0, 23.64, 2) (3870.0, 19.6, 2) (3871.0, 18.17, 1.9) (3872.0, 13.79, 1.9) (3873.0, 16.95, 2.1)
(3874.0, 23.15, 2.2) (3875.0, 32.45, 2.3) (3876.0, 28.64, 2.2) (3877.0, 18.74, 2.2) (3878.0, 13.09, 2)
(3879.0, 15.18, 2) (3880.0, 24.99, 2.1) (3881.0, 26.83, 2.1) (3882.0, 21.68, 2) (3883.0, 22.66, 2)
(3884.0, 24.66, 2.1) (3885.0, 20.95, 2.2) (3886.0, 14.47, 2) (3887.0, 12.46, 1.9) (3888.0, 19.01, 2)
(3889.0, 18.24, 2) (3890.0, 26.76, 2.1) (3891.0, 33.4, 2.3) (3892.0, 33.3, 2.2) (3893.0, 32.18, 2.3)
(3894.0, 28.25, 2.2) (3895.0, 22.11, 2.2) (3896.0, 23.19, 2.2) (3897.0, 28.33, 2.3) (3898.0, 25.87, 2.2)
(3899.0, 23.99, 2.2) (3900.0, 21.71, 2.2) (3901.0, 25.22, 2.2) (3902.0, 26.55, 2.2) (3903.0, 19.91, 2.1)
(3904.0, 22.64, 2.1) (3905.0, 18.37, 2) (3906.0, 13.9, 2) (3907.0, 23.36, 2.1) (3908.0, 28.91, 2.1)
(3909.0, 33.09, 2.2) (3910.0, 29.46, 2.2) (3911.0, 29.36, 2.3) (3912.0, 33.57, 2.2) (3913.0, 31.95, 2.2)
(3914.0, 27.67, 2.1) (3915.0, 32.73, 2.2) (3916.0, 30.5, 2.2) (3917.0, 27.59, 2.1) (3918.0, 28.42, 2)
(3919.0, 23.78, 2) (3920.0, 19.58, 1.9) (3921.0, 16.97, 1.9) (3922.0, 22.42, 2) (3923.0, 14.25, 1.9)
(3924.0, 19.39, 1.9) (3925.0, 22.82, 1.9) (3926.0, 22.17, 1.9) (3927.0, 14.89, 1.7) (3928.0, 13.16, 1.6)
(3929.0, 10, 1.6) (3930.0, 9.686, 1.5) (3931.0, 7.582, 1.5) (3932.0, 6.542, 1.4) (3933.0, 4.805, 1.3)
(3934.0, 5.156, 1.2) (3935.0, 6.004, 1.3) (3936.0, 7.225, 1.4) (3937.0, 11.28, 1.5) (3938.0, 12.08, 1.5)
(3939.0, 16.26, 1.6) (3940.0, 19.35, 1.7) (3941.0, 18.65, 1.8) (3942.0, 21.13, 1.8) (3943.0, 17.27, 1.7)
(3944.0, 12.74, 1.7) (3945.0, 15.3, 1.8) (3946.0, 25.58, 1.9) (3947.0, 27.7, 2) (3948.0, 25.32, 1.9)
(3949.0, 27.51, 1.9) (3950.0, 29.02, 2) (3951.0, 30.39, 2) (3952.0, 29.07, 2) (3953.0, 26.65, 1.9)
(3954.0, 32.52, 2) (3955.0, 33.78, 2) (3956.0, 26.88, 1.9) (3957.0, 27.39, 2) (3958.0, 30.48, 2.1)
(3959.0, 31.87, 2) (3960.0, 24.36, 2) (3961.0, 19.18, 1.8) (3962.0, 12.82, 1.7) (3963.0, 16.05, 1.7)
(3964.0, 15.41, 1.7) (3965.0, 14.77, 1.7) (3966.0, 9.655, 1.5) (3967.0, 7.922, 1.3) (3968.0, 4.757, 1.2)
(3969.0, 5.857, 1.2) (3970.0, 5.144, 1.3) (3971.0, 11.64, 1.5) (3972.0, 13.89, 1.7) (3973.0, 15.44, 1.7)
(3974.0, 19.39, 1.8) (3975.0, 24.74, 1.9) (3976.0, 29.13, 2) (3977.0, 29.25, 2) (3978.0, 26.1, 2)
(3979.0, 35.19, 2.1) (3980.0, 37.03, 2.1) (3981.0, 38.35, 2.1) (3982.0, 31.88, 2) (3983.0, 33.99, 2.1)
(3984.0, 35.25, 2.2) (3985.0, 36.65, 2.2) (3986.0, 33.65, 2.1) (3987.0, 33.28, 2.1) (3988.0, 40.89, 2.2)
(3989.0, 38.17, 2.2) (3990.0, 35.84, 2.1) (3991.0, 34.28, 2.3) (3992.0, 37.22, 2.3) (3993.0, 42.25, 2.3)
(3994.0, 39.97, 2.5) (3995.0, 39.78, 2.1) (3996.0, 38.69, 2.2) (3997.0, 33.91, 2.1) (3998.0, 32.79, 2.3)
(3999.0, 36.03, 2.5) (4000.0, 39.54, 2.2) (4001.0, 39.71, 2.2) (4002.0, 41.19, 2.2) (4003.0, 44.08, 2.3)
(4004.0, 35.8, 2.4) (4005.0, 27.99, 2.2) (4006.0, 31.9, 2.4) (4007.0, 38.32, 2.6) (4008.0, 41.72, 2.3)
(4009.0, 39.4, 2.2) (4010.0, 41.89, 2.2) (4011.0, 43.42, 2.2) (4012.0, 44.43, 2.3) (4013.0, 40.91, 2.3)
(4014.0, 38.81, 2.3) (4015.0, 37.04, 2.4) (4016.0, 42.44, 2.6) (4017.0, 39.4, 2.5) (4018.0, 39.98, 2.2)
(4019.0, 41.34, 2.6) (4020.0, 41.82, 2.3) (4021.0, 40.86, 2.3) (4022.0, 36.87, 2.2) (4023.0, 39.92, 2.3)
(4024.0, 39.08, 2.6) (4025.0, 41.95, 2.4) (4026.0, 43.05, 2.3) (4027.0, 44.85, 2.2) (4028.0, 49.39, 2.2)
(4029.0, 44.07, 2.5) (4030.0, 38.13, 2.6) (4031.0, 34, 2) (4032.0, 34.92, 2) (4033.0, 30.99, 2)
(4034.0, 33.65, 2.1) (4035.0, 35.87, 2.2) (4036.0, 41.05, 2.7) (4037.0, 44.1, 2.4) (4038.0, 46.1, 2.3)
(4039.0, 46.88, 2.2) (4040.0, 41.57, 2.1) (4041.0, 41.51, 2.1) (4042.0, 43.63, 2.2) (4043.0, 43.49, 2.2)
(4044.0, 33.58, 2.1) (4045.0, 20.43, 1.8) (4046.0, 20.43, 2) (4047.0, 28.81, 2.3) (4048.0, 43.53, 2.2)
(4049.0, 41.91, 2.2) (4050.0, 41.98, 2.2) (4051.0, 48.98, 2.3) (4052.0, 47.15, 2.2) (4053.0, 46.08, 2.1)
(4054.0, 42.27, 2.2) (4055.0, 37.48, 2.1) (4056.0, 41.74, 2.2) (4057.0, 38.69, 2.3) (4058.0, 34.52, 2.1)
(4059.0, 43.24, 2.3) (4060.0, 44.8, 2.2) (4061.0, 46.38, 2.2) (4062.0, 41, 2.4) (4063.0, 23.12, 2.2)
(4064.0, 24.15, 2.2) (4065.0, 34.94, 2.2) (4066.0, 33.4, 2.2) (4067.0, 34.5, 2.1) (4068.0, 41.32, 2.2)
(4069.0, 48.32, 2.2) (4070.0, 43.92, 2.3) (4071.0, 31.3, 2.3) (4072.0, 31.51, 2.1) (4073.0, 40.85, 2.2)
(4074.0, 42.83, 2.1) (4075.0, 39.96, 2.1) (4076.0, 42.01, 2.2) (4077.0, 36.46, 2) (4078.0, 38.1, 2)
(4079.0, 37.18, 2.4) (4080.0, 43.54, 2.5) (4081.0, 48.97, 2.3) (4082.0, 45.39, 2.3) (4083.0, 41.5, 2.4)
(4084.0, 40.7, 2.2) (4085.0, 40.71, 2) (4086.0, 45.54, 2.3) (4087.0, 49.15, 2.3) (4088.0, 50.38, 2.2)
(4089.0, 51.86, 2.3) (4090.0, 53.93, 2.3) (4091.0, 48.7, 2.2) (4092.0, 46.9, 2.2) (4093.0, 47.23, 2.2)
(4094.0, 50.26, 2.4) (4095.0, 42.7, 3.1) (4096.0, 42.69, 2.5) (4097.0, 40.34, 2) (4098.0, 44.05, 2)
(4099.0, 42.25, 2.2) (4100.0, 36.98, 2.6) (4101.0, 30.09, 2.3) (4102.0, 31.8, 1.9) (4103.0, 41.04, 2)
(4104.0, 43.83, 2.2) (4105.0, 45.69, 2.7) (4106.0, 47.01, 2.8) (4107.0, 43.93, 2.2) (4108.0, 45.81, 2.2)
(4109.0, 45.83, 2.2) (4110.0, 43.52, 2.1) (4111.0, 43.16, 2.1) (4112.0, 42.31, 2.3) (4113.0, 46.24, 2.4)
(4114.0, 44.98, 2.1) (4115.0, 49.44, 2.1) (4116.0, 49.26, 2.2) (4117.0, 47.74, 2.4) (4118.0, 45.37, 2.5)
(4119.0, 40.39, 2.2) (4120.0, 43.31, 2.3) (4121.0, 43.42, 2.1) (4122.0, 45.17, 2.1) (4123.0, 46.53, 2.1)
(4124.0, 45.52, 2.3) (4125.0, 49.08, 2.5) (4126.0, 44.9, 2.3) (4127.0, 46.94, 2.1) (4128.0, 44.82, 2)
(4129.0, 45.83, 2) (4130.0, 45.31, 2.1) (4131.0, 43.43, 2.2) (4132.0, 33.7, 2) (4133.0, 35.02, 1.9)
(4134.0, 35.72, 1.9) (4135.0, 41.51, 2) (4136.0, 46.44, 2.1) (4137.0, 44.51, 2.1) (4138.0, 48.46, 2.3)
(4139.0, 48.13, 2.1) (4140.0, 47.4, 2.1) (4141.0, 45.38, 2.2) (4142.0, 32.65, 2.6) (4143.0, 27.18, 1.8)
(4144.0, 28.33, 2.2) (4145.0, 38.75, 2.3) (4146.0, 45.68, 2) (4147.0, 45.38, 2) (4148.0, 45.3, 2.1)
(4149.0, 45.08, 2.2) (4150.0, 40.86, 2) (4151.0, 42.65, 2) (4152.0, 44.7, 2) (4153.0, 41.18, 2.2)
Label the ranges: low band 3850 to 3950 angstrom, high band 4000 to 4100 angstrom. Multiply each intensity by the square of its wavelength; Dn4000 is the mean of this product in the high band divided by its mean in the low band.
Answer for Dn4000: 2.04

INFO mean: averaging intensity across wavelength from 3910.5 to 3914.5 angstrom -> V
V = 30.6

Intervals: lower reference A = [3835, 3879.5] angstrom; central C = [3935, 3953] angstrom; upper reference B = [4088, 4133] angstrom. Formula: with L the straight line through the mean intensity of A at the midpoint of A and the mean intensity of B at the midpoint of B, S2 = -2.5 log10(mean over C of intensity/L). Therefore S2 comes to 0.40 mag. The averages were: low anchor 20.9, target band 20.1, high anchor 44.4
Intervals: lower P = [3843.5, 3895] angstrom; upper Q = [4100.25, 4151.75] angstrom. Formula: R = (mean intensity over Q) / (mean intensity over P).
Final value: 1.87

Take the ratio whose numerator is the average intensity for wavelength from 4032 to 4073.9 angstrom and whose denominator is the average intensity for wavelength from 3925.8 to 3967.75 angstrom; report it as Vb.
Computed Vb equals 2.1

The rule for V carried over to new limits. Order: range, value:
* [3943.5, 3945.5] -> 14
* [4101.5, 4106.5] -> 41.9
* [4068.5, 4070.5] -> 46.1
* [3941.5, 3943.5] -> 19.2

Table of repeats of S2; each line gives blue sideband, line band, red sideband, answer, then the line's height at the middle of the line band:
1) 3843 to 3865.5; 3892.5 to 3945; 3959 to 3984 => 0.074 mag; 21.8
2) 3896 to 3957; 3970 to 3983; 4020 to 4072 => 0.141 mag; 28.9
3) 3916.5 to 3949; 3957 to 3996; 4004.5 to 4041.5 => 0.090 mag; 27.9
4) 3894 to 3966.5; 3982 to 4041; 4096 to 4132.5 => -0.243 mag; 31.2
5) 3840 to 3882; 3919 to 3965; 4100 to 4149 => 0.446 mag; 28.6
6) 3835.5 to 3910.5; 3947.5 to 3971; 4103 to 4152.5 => 0.361 mag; 29.5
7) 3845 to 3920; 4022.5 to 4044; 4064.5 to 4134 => -0.098 mag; 37.2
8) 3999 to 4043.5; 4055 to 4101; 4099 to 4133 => 0.022 mag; 42.2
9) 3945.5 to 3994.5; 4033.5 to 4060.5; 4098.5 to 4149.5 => -0.150 mag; 34.6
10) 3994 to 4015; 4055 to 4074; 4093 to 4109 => 0.083 mag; 40.8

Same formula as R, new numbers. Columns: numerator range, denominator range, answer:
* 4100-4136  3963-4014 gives 1.40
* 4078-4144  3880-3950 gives 2.06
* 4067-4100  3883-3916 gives 1.71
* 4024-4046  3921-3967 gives 2.10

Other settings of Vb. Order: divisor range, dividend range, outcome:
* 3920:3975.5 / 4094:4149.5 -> 2.42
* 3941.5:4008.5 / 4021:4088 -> 1.42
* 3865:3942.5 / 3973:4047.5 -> 1.75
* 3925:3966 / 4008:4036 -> 2.12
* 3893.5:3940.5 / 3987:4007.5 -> 1.82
